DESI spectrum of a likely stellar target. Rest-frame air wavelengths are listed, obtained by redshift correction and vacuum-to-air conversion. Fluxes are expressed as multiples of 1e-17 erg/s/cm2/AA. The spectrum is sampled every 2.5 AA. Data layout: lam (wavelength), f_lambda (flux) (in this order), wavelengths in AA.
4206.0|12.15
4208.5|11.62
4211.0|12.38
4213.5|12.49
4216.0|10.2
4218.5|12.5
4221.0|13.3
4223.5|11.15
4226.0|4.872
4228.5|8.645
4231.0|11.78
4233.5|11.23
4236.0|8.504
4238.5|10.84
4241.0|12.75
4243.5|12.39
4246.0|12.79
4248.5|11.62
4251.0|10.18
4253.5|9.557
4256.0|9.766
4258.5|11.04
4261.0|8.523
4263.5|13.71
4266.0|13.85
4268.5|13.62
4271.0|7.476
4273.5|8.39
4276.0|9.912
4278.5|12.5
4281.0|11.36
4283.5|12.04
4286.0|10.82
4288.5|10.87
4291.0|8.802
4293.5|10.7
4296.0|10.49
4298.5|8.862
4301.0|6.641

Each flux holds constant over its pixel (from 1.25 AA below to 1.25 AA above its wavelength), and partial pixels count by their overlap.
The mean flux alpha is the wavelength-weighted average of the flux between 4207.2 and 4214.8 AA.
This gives 12.2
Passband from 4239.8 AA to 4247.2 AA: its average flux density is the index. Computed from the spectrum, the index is 12.6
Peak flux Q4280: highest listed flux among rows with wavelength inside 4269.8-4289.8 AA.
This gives 12.5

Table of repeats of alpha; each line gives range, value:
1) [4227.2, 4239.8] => 10.2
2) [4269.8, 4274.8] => 7.96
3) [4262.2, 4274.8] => 11.4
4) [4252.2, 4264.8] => 10.5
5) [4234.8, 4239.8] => 9.71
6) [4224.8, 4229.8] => 6.83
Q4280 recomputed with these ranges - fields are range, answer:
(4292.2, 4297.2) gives 10.7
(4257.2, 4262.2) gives 11.04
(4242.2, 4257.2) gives 12.79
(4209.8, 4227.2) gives 13.3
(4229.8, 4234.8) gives 11.78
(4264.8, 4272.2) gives 13.85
